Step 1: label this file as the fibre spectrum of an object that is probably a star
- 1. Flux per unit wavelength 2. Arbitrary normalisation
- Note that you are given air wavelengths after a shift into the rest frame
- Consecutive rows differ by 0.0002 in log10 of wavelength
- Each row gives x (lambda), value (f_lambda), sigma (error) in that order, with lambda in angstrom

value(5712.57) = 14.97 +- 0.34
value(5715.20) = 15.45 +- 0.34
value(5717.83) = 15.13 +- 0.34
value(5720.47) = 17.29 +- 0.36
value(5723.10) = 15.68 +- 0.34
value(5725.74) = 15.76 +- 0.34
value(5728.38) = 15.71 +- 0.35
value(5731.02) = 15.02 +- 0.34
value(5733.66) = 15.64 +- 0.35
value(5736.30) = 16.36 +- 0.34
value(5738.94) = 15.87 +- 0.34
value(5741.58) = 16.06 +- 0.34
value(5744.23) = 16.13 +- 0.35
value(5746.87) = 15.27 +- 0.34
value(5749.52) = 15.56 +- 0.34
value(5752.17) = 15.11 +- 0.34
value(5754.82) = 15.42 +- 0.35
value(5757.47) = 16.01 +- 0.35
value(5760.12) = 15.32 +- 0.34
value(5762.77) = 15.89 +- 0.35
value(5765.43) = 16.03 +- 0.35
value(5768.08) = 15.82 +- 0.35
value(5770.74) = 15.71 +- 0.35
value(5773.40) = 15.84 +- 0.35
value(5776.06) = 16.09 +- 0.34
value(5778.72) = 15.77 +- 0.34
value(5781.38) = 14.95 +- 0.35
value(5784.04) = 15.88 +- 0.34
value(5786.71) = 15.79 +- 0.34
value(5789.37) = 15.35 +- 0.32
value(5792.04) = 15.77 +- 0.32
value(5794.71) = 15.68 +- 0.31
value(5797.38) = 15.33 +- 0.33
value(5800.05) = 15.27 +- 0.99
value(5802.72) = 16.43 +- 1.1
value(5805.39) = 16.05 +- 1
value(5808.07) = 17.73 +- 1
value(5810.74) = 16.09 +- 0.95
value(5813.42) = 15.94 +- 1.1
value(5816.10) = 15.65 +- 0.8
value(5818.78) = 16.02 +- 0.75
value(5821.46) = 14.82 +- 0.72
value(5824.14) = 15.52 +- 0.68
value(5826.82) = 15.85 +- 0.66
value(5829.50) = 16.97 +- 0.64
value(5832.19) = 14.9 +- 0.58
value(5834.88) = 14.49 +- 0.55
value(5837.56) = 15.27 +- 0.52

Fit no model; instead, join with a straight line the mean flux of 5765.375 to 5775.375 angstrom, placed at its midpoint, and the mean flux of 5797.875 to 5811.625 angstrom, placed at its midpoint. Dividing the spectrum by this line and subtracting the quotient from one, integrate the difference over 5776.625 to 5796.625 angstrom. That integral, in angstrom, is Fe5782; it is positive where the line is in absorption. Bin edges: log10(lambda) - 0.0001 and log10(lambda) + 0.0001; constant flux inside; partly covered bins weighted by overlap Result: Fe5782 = 0.5 angstrom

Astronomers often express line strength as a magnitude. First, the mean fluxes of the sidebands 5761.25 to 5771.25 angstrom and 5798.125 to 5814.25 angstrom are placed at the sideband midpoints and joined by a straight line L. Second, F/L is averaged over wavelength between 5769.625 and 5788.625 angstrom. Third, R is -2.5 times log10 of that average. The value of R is 0.02 mag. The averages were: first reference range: 15.9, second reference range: 16.2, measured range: 15.7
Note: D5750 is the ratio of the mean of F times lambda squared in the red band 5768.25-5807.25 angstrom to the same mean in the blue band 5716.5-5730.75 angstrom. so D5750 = 1.0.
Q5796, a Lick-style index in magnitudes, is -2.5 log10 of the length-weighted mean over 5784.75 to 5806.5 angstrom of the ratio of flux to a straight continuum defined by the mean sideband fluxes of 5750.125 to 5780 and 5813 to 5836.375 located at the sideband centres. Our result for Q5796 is 0.00 mag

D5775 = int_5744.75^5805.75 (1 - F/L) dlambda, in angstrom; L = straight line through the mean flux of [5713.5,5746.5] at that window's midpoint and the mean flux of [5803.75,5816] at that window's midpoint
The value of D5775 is 1.7 angstrom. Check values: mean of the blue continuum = 15.8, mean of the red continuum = 16.4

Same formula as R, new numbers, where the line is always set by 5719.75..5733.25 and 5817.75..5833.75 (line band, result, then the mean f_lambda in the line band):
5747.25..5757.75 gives 0.02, 15.4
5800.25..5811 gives -0.05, 16.5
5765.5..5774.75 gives -0.01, 15.8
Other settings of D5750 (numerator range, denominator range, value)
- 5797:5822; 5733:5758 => 1.04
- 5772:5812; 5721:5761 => 1.03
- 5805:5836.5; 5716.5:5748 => 1.03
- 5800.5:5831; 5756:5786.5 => 1.04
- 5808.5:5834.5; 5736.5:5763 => 1.03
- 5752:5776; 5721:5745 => 1.00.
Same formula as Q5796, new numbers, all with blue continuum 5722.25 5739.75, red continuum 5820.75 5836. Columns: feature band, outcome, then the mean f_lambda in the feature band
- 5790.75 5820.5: -0.03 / 16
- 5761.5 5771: -0.02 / 15.9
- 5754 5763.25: 0.00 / 15.7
